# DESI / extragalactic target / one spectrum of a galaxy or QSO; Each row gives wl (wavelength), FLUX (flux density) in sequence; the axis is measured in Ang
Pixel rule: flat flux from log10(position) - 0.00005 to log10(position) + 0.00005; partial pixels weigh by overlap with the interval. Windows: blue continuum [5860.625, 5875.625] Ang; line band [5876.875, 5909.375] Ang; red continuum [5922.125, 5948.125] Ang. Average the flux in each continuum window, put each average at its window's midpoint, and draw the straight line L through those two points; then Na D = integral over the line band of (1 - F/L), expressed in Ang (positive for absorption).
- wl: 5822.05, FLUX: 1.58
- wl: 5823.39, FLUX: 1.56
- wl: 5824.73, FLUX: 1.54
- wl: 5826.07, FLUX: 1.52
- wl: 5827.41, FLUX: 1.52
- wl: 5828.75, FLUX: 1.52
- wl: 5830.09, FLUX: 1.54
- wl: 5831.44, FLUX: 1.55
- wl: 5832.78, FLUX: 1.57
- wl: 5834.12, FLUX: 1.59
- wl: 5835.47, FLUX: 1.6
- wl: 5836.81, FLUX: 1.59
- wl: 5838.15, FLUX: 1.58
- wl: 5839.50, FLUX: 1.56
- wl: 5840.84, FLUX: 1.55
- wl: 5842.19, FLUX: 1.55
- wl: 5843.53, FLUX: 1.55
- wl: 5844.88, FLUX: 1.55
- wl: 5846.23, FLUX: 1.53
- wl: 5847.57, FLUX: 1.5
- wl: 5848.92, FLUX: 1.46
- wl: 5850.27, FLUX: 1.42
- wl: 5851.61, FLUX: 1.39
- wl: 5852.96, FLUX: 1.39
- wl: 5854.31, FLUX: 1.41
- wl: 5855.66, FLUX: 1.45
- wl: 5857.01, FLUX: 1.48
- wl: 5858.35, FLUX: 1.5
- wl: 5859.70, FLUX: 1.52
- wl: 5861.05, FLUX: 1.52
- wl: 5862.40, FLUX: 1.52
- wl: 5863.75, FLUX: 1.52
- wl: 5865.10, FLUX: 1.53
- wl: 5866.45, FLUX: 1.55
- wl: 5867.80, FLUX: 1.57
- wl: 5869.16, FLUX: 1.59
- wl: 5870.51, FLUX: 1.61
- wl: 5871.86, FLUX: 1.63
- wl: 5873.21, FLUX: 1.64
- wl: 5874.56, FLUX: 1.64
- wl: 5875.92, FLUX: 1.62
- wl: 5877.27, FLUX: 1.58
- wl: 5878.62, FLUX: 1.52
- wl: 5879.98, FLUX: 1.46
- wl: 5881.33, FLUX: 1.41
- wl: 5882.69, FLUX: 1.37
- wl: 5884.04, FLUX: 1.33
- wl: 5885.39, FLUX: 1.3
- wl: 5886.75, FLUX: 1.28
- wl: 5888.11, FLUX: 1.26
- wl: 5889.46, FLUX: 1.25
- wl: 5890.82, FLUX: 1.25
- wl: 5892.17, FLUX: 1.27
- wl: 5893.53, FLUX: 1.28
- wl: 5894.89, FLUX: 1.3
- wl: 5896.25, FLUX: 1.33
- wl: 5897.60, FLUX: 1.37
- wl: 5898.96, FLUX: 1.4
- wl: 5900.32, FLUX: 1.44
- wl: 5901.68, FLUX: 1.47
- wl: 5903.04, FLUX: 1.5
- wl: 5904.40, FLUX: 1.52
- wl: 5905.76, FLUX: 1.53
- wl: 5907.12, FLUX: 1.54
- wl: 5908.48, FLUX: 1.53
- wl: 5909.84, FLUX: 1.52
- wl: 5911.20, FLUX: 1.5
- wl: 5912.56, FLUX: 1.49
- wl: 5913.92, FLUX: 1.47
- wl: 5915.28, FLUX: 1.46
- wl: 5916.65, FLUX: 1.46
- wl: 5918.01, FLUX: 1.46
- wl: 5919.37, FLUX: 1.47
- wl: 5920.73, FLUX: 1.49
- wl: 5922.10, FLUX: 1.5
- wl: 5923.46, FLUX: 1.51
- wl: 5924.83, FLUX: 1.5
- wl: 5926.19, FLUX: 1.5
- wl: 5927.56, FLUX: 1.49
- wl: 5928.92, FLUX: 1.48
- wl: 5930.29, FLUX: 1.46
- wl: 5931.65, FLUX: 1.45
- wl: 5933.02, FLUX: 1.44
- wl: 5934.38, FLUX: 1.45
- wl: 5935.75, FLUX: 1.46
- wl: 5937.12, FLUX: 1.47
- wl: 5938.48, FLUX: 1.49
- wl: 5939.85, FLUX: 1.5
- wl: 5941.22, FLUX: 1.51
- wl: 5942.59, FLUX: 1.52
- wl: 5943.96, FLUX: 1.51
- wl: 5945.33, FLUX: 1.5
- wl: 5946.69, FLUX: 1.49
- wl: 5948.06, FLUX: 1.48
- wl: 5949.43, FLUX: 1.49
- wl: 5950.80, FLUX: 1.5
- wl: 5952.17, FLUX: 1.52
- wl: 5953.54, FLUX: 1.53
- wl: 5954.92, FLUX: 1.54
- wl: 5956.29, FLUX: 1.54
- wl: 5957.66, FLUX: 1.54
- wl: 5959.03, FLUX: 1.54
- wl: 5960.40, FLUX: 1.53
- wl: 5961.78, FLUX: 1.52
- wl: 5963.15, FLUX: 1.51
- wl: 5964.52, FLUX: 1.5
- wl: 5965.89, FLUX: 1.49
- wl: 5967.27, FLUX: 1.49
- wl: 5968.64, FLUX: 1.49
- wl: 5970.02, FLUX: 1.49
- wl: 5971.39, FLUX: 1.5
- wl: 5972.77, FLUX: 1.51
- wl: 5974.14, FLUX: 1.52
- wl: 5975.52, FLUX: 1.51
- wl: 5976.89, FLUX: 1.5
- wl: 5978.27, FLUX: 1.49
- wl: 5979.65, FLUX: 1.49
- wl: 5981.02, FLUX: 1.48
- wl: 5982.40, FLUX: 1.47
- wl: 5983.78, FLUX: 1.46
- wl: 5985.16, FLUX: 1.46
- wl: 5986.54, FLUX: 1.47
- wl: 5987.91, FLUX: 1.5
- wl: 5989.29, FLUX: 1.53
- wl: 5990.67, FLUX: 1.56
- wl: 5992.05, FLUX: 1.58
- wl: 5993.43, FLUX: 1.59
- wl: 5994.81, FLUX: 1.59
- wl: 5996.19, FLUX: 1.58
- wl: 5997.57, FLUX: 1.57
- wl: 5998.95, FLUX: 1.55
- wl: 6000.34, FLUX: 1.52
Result 3.1 Ang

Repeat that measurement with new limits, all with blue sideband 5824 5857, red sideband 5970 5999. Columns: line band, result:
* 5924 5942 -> 0.5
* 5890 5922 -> 1.7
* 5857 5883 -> -0.4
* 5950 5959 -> -0.1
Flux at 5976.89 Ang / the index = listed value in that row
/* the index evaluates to 1.5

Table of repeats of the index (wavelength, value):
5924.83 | 1.5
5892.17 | 1.27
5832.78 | 1.57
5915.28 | 1.46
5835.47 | 1.6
